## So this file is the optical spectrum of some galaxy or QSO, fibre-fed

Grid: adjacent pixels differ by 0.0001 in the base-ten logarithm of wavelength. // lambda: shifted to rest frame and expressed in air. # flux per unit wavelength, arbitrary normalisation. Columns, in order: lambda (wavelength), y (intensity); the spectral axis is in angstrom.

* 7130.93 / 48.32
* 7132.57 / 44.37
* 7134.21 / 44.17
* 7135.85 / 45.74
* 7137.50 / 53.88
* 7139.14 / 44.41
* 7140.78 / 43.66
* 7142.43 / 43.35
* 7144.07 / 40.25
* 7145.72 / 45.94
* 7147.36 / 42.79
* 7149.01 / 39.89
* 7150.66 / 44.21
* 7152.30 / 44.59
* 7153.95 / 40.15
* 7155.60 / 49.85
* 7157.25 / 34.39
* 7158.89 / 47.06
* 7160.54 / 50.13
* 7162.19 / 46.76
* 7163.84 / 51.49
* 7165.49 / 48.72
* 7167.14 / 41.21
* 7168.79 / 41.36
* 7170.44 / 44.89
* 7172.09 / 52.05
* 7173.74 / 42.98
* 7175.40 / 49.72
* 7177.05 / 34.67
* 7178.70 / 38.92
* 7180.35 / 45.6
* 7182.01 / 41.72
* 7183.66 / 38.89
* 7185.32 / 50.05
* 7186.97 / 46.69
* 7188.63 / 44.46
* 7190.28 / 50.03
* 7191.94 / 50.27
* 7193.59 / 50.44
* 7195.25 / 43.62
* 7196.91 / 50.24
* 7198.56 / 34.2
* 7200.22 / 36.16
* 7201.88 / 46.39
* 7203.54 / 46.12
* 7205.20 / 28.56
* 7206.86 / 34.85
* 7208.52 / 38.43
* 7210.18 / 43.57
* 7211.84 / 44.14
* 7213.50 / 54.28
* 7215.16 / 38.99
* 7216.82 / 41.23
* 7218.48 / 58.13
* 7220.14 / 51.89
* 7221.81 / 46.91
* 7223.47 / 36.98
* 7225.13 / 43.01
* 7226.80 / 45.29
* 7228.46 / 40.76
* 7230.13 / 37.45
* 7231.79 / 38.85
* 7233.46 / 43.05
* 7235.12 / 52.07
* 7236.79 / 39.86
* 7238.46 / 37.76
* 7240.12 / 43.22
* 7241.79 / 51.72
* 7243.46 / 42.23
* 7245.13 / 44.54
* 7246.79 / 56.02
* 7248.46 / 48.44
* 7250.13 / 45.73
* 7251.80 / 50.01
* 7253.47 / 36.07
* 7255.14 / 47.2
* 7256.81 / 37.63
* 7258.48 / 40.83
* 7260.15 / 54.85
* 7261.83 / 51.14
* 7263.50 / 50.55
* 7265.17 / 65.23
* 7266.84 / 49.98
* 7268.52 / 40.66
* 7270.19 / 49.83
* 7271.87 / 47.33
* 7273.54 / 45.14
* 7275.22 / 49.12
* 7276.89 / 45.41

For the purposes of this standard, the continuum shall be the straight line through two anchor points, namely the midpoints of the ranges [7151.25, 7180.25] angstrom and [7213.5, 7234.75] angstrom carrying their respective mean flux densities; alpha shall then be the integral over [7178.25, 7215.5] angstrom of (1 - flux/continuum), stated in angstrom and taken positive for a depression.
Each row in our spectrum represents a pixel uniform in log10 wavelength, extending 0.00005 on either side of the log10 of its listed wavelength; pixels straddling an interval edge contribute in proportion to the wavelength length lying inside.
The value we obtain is 0.8 angstrom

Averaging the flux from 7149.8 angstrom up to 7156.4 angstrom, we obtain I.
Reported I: 44.6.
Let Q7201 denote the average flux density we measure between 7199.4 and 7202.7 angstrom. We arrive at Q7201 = 41.3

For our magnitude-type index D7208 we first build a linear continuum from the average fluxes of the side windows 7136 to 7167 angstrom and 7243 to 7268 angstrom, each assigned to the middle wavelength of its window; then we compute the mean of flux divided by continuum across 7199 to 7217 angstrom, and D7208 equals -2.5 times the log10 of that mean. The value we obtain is 0.140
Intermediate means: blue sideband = 45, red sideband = 48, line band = 41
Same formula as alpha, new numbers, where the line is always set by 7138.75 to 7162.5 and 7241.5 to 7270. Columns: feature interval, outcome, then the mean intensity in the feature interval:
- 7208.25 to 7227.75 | 0.39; 45.4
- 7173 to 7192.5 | 0.25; 44.4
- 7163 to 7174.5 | -0.43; 46.1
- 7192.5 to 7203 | 0.42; 43.8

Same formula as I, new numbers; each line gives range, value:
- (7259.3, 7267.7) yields 54.3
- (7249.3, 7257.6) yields 43.4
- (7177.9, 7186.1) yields 43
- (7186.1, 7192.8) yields 47.9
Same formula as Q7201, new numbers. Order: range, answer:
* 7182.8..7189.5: 45.1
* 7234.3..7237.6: 45.9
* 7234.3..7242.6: 44.9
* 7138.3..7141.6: 44.2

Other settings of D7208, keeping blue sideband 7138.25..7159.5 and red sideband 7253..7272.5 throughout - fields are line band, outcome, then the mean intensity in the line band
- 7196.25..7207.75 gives 0.15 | 39.3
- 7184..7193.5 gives -0.08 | 48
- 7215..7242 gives 0.06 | 43.9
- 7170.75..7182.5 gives 0.01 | 43.8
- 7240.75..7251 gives -0.02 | 48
